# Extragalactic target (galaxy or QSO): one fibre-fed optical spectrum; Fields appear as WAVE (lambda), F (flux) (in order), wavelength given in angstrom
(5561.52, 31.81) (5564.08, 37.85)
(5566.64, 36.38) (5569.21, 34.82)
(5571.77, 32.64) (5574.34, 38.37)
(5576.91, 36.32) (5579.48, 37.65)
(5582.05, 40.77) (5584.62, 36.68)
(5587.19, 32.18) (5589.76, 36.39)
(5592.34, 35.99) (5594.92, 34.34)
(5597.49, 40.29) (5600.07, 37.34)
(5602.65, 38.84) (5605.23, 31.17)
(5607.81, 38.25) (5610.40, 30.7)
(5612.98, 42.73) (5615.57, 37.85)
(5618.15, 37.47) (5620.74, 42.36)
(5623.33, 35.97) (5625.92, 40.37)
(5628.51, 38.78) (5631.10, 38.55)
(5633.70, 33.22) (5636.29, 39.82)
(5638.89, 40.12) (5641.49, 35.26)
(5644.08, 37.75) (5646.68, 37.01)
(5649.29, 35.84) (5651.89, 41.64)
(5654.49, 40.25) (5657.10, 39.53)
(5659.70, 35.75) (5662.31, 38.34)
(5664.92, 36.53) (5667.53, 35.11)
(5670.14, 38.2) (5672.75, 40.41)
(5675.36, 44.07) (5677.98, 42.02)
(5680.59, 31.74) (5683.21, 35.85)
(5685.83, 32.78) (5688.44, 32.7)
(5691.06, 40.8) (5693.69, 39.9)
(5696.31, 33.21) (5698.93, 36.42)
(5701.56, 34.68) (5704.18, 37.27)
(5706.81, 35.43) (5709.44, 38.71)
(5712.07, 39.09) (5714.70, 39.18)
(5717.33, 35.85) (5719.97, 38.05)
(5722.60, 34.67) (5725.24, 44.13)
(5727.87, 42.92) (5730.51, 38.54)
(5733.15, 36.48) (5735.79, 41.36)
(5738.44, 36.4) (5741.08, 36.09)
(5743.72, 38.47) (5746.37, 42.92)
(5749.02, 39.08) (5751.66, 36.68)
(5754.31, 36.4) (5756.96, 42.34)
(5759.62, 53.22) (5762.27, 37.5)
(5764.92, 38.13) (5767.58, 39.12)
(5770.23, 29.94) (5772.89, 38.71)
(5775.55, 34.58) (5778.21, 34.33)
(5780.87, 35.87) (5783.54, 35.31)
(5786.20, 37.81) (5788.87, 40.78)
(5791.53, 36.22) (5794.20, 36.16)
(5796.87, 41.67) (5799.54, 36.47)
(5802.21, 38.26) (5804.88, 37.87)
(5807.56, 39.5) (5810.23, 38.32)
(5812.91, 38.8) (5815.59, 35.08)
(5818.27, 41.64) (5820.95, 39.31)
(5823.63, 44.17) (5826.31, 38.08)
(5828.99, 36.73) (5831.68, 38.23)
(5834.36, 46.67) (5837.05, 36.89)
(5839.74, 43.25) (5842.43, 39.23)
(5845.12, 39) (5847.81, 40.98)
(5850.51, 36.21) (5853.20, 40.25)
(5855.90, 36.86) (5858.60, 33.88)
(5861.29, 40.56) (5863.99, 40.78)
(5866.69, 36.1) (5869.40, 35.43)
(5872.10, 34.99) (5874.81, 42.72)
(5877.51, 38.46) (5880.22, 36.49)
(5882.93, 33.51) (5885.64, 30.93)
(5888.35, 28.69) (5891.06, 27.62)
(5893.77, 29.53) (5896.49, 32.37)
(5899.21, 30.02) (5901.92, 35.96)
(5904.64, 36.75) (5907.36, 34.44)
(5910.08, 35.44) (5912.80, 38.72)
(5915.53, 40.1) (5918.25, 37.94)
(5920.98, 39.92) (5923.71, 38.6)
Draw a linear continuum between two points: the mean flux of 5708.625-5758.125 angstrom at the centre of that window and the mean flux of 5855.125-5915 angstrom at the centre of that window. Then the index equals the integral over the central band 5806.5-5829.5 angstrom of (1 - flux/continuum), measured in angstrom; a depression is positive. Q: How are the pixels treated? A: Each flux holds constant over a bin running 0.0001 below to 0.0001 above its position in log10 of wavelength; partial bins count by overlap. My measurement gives -1.5 angstrom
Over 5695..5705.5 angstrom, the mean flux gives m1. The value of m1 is 35.4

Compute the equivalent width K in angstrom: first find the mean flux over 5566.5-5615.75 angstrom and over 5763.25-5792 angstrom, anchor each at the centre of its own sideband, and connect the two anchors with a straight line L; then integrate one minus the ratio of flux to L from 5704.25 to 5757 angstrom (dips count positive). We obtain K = -3.0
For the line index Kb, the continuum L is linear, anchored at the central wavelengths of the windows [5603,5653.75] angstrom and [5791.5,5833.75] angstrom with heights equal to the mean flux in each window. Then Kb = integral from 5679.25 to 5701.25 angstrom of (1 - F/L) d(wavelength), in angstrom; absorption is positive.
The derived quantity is 1.5 angstrom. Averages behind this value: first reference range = 37.7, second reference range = 38.7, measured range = 35.4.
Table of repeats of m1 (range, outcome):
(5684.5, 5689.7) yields 32.8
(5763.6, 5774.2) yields 36.5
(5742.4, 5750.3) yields 40.1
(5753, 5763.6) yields 42.4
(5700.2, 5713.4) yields 37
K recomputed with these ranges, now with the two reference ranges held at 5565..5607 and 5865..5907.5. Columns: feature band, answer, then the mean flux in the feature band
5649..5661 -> -1.03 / 38.9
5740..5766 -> -3.79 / 40.1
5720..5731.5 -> -1.51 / 39.9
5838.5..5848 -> -1.71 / 40.6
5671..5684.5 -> -1.21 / 38.8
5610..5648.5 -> -2.17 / 38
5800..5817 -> -1.61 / 37.9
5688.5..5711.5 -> -0.94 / 36.9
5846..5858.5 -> -1.39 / 38.1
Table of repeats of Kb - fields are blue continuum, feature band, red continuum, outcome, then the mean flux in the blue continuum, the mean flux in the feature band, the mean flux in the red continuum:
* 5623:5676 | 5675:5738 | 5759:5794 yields 0.4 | 38.2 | 37.6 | 37.4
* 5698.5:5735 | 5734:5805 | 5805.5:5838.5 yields 1.0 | 38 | 38.2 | 39.4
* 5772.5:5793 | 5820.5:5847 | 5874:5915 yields -3.5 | 36.6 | 40.2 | 34.1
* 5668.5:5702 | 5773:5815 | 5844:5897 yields -1.3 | 37.2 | 37.5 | 35.8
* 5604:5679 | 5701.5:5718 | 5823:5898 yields 0.1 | 38.1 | 37.4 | 37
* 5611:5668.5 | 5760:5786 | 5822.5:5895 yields 0.7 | 38.1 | 36.7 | 37.3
